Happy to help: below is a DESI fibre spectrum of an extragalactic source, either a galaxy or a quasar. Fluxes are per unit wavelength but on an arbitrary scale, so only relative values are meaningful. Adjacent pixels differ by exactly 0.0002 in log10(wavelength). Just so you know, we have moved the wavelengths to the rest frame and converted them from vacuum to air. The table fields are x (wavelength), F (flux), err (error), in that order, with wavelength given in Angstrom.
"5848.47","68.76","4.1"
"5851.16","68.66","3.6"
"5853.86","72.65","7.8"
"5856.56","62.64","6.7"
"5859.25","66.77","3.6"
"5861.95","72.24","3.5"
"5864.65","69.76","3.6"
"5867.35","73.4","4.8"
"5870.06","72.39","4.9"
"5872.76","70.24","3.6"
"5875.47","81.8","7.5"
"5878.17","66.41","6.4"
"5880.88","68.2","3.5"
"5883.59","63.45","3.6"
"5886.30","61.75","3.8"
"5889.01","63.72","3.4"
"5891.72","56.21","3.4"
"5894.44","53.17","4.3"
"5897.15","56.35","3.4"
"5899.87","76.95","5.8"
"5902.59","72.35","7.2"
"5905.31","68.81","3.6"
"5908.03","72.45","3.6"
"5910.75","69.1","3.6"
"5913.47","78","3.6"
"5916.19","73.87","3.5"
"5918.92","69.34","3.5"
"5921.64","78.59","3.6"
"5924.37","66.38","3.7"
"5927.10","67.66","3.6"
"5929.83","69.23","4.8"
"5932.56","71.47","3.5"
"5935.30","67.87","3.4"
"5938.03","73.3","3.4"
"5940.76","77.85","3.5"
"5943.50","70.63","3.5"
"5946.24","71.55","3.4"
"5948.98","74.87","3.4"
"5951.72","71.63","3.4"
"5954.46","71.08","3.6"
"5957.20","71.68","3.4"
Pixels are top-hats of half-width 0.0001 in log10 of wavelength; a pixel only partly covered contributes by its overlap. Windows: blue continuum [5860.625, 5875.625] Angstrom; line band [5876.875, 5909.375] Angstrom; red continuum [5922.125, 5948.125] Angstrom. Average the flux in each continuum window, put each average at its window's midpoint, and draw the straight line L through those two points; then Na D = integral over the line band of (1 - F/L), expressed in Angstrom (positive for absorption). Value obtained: 3.16 Angstrom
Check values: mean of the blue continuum 72.6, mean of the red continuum 71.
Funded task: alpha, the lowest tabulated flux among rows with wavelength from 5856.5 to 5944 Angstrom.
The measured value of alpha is 53.17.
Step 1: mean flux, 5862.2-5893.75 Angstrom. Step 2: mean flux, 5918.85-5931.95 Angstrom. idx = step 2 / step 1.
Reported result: 1.04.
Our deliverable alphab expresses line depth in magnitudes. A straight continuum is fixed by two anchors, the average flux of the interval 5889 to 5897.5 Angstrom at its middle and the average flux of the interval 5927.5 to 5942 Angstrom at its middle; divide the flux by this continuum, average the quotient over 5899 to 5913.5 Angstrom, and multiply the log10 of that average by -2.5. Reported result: -0.18 mag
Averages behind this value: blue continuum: 56.5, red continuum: 71.6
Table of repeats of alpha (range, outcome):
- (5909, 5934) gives 66.38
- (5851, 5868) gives 62.64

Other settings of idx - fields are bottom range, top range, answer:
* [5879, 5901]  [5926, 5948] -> 1.14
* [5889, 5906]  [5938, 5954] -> 1.15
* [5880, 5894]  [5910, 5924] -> 1.19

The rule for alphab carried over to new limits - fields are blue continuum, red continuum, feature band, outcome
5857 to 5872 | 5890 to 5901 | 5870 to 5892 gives -0.036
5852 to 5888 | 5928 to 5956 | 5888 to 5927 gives 0.037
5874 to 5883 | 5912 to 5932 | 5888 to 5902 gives 0.159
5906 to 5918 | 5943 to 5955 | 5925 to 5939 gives 0.044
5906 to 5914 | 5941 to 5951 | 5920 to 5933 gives 0.030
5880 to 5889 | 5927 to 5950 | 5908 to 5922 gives -0.075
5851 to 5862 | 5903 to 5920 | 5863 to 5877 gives -0.066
